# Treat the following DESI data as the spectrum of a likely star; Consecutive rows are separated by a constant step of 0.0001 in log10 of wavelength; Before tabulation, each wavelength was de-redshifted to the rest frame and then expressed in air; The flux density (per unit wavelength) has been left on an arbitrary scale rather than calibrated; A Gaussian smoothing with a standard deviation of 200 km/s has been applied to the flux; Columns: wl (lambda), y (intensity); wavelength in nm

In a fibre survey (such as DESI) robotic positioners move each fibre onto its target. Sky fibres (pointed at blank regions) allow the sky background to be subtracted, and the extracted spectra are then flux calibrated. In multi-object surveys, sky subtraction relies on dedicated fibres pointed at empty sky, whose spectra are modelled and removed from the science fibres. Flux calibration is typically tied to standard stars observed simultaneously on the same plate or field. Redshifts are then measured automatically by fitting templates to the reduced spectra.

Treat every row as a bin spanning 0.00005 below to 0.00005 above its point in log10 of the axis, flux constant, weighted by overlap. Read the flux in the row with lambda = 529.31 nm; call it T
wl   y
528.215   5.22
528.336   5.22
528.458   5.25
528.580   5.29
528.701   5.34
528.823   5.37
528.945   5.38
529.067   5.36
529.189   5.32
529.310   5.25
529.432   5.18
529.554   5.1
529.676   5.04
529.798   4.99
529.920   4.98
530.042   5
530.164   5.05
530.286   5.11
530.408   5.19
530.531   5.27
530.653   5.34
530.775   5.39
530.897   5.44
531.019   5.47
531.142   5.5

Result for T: 5.25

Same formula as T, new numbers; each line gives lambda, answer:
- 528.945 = 5.38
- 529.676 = 5.04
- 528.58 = 5.29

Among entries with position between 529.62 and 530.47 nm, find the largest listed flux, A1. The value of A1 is 5.19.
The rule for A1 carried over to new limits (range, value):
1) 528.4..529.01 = 5.38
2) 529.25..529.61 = 5.25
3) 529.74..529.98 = 4.99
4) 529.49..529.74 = 5.1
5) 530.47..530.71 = 5.34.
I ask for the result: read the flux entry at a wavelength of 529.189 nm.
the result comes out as 5.32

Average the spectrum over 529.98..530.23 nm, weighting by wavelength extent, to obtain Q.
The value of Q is 5.03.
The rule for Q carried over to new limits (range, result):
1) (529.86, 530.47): 5.06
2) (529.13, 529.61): 5.22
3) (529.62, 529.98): 5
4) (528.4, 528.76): 5.3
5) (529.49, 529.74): 5.07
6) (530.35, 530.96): 5.33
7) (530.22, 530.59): 5.18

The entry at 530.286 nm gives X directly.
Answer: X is 5.11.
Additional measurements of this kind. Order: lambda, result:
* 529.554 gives 5.1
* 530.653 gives 5.34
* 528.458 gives 5.25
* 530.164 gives 5.05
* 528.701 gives 5.34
